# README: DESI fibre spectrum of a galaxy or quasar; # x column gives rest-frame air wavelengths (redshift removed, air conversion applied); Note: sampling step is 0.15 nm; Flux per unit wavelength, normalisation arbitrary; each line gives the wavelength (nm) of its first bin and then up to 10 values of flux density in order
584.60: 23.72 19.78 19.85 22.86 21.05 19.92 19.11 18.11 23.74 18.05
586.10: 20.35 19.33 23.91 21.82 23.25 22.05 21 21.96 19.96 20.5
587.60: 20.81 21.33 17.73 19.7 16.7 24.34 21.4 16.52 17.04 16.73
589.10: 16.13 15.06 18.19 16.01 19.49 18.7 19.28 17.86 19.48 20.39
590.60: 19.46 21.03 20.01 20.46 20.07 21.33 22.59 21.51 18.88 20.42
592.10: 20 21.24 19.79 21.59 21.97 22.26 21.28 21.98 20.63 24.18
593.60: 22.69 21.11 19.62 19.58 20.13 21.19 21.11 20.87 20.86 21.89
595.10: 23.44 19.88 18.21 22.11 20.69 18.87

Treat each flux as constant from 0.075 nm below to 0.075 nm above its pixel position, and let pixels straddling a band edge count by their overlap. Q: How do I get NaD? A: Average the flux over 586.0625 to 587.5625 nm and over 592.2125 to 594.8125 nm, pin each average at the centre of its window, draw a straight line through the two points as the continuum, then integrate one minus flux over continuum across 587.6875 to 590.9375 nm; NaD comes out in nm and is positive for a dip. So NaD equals 0.40 nm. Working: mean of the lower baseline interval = 21.4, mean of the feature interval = 18.7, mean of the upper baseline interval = 21.2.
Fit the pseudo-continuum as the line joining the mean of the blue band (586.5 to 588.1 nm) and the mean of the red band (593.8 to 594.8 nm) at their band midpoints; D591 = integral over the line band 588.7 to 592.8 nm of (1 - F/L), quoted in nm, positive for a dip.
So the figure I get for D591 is 0.25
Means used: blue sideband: 20.9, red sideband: 20.5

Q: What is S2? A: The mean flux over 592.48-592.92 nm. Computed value 21.9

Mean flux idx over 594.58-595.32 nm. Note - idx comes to 21.4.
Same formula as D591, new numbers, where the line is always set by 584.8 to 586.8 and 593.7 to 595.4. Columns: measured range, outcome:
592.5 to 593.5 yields -0.056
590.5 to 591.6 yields 0.005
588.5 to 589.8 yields 0.227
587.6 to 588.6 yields 0.033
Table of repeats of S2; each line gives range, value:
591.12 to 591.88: 20.9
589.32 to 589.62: 17.1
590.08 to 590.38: 18.7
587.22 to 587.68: 20.4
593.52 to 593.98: 21.2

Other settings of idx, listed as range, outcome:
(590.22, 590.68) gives 19.8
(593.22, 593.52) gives 22.4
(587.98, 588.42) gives 20.2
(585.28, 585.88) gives 20.2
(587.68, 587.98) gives 19.5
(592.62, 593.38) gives 21.6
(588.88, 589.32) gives 16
